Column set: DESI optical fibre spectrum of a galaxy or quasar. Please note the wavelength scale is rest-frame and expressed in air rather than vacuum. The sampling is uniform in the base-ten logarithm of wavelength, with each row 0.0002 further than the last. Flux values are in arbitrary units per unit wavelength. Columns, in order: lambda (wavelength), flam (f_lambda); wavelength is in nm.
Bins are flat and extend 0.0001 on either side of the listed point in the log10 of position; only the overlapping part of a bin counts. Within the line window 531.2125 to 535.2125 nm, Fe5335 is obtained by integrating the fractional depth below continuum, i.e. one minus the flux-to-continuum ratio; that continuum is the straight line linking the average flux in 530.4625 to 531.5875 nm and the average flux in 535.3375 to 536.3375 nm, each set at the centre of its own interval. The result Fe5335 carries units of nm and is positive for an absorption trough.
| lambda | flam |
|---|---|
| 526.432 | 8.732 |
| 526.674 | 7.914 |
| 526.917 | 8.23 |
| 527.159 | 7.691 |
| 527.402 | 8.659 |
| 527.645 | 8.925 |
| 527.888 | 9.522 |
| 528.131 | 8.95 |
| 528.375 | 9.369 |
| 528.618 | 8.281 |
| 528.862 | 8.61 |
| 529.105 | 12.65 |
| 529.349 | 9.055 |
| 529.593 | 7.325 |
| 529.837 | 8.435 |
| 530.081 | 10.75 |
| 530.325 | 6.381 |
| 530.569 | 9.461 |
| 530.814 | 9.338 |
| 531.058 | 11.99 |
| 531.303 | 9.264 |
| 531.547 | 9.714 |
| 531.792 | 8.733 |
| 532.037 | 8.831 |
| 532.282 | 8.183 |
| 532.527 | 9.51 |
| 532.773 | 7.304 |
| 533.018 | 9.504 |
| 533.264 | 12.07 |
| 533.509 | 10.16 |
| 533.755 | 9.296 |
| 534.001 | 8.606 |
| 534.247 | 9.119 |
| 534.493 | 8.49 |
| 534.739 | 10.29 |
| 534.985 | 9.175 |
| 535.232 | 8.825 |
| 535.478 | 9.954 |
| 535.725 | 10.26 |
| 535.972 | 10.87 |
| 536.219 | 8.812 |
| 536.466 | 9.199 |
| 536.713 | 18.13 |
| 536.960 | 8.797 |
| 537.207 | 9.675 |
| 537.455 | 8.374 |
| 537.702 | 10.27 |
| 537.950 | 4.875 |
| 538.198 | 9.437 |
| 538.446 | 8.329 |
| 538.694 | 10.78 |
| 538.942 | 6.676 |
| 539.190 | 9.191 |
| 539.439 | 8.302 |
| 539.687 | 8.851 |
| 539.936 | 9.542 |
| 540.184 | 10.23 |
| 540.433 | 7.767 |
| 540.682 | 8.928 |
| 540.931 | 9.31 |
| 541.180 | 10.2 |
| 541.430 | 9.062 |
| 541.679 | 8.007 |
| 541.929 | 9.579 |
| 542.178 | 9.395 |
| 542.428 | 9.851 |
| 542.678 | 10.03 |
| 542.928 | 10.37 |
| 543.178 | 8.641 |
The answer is 0.29 nm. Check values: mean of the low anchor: 9.98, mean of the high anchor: 9.96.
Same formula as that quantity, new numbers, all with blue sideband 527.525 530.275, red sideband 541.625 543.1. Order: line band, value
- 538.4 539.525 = 0.09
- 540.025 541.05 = 0.05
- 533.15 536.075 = -0.12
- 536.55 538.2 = -0.09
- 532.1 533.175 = 0.06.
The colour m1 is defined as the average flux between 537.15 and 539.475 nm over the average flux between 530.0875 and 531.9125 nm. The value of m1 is 0.91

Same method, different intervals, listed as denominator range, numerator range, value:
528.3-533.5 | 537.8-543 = 0.97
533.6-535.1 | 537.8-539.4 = 0.90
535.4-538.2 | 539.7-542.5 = 0.93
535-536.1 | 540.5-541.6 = 0.93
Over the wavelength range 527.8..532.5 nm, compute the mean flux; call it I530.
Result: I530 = 9.21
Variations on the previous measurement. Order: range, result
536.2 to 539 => 9.53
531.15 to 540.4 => 9.39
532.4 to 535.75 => 9.44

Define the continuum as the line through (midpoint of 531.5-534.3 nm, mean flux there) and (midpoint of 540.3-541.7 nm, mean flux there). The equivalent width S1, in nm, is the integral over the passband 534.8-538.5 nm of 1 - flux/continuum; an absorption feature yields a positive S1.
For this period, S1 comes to -0.24 nm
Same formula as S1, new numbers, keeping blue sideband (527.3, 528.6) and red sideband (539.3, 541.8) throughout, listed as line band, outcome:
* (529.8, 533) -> -0.027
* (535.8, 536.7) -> -0.168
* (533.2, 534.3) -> -0.092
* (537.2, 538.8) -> 0.051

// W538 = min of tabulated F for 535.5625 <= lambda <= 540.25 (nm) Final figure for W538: 4.875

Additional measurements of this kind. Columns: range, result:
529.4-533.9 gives 6.381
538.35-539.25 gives 6.676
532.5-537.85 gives 7.304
